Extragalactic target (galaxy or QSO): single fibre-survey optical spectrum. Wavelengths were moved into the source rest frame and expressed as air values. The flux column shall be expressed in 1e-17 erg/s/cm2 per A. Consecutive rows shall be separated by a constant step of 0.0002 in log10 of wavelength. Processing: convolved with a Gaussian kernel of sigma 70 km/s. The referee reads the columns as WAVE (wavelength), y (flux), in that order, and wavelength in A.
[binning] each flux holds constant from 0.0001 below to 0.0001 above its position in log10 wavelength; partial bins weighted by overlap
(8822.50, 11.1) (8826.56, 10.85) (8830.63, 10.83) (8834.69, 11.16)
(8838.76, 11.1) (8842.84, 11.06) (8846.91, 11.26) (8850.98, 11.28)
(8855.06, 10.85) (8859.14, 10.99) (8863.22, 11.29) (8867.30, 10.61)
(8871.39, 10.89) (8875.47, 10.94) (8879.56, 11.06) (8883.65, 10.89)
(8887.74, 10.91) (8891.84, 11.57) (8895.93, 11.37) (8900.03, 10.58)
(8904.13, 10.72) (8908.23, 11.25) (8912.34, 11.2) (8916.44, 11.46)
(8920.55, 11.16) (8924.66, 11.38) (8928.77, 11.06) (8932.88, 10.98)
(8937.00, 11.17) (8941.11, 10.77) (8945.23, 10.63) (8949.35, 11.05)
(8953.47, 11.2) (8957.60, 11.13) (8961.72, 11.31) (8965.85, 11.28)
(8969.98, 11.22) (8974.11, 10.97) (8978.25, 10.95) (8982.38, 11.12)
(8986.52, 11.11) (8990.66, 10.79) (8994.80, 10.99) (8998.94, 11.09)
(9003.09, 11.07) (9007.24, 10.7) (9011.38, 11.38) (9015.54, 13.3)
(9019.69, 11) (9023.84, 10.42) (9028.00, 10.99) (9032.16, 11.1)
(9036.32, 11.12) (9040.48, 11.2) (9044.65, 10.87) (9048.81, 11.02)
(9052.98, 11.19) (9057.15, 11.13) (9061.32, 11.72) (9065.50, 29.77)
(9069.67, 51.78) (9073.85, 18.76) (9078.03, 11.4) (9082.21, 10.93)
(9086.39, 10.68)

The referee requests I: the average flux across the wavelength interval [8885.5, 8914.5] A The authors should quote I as 11.1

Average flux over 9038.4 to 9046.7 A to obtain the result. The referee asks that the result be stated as 11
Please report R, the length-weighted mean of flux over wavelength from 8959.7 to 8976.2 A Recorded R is 11.2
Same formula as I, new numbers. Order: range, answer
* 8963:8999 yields 11.1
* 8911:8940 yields 11.2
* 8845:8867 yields 11.1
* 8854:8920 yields 11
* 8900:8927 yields 11.1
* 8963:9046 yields 11.1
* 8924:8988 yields 11.1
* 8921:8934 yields 11.2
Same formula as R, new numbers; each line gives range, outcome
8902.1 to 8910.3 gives 11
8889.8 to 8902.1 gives 11.2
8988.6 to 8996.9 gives 10.9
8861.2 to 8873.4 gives 10.9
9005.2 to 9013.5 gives 11.1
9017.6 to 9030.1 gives 10.8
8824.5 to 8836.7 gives 11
